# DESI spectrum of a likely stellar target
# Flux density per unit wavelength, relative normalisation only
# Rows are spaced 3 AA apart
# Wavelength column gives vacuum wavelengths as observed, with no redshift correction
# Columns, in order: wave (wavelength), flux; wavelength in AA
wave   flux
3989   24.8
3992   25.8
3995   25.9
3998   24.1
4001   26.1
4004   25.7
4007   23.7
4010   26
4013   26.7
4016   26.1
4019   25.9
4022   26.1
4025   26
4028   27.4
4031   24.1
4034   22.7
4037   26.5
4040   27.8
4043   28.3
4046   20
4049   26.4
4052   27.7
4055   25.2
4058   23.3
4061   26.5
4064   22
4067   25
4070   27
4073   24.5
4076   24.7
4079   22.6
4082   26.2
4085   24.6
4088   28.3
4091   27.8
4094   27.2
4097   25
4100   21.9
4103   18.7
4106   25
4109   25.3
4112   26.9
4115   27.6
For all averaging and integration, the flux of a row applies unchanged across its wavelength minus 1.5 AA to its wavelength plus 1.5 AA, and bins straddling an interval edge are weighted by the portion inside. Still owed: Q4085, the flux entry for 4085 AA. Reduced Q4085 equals 24.6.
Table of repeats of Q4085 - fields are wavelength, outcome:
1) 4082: 26.2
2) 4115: 27.6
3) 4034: 22.7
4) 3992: 25.8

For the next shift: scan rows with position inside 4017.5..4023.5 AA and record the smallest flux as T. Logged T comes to 25.9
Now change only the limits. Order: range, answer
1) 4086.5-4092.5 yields 27.8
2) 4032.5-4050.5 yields 20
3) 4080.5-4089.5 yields 24.6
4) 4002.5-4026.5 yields 23.7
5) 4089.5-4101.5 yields 21.9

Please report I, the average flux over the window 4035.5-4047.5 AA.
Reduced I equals 25.7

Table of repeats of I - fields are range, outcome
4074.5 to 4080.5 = 23.7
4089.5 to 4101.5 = 25.5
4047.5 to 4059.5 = 25.6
